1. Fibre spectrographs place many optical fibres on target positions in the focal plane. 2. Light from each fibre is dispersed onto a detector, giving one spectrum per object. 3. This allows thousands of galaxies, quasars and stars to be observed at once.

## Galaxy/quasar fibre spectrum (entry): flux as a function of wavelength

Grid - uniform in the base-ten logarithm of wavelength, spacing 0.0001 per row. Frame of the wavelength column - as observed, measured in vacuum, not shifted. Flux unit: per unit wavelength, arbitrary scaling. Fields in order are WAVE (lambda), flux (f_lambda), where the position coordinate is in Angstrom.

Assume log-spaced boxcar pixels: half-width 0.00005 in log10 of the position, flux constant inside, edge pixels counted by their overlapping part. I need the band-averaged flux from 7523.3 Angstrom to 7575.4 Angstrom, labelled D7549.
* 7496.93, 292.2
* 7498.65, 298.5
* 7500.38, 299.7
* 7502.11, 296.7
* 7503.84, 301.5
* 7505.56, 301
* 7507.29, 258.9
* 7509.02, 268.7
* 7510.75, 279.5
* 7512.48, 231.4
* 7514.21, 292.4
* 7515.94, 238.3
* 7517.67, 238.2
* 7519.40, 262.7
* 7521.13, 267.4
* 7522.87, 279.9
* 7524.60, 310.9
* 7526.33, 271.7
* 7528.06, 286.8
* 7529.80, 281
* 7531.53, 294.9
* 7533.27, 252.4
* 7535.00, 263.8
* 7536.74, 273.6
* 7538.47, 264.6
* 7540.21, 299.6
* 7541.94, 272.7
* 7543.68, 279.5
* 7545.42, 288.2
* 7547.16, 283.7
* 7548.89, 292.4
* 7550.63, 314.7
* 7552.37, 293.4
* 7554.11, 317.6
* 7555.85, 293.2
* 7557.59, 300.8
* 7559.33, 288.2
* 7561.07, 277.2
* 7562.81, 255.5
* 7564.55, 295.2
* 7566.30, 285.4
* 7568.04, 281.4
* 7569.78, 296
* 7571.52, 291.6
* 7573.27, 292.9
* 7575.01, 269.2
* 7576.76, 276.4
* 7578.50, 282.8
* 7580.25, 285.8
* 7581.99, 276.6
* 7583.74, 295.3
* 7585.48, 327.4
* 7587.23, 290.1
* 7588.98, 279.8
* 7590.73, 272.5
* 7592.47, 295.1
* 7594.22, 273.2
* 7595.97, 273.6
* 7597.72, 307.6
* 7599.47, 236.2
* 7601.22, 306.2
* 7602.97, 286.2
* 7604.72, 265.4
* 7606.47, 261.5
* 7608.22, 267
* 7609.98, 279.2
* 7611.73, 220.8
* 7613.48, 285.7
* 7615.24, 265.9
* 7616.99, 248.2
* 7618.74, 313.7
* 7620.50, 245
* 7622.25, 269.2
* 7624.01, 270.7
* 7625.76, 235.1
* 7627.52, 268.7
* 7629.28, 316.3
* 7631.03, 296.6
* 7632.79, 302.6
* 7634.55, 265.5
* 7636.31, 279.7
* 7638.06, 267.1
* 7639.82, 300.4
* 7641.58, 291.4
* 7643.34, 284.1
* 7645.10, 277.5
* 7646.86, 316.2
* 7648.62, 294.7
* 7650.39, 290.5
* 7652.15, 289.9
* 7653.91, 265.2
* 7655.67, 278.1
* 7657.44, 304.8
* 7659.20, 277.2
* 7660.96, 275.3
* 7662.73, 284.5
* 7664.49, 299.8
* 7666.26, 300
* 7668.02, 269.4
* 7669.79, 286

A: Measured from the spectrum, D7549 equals 286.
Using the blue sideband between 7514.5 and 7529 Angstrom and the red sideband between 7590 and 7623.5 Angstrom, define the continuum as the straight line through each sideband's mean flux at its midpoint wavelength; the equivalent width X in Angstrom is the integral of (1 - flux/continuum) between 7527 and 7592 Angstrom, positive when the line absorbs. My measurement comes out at -3.48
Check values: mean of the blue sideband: 270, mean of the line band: 286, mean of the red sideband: 272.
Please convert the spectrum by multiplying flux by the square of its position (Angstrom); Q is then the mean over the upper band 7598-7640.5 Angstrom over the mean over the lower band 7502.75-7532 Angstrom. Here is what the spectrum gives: 1.02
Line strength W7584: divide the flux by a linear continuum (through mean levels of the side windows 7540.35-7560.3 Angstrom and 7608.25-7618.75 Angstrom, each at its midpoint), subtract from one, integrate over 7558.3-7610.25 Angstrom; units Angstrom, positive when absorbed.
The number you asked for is -0.8 Angstrom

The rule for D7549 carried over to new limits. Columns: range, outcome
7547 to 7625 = 282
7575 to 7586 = 288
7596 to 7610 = 276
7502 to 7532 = 275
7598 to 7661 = 278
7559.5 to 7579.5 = 282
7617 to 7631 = 274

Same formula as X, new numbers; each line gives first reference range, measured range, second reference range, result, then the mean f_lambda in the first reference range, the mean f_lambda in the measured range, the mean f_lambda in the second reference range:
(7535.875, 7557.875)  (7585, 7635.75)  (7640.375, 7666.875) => 2.25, 290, 276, 289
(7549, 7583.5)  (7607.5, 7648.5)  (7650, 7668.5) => 1.30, 288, 277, 285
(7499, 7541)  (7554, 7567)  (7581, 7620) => -0.49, 276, 287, 278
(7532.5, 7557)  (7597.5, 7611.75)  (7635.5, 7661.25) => 0.74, 285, 271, 286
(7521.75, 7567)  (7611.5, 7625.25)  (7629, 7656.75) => 1.01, 285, 266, 288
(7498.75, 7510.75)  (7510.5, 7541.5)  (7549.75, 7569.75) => 1.89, 288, 272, 291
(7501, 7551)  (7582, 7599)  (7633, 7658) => -0.39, 277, 288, 286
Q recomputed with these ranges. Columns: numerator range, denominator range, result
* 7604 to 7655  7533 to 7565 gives 0.99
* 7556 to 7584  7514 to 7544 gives 1.05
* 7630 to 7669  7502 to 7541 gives 1.08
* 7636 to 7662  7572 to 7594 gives 1.02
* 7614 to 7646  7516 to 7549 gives 1.03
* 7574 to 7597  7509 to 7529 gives 1.08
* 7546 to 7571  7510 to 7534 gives 1.09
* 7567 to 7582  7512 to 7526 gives 1.08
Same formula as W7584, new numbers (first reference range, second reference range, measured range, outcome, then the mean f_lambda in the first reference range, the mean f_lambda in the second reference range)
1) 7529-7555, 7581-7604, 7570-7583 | 0.1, 285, 286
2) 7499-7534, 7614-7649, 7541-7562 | -1.1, 276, 280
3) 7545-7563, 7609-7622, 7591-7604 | -0.4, 293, 266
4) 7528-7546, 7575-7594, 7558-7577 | 0.0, 277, 287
